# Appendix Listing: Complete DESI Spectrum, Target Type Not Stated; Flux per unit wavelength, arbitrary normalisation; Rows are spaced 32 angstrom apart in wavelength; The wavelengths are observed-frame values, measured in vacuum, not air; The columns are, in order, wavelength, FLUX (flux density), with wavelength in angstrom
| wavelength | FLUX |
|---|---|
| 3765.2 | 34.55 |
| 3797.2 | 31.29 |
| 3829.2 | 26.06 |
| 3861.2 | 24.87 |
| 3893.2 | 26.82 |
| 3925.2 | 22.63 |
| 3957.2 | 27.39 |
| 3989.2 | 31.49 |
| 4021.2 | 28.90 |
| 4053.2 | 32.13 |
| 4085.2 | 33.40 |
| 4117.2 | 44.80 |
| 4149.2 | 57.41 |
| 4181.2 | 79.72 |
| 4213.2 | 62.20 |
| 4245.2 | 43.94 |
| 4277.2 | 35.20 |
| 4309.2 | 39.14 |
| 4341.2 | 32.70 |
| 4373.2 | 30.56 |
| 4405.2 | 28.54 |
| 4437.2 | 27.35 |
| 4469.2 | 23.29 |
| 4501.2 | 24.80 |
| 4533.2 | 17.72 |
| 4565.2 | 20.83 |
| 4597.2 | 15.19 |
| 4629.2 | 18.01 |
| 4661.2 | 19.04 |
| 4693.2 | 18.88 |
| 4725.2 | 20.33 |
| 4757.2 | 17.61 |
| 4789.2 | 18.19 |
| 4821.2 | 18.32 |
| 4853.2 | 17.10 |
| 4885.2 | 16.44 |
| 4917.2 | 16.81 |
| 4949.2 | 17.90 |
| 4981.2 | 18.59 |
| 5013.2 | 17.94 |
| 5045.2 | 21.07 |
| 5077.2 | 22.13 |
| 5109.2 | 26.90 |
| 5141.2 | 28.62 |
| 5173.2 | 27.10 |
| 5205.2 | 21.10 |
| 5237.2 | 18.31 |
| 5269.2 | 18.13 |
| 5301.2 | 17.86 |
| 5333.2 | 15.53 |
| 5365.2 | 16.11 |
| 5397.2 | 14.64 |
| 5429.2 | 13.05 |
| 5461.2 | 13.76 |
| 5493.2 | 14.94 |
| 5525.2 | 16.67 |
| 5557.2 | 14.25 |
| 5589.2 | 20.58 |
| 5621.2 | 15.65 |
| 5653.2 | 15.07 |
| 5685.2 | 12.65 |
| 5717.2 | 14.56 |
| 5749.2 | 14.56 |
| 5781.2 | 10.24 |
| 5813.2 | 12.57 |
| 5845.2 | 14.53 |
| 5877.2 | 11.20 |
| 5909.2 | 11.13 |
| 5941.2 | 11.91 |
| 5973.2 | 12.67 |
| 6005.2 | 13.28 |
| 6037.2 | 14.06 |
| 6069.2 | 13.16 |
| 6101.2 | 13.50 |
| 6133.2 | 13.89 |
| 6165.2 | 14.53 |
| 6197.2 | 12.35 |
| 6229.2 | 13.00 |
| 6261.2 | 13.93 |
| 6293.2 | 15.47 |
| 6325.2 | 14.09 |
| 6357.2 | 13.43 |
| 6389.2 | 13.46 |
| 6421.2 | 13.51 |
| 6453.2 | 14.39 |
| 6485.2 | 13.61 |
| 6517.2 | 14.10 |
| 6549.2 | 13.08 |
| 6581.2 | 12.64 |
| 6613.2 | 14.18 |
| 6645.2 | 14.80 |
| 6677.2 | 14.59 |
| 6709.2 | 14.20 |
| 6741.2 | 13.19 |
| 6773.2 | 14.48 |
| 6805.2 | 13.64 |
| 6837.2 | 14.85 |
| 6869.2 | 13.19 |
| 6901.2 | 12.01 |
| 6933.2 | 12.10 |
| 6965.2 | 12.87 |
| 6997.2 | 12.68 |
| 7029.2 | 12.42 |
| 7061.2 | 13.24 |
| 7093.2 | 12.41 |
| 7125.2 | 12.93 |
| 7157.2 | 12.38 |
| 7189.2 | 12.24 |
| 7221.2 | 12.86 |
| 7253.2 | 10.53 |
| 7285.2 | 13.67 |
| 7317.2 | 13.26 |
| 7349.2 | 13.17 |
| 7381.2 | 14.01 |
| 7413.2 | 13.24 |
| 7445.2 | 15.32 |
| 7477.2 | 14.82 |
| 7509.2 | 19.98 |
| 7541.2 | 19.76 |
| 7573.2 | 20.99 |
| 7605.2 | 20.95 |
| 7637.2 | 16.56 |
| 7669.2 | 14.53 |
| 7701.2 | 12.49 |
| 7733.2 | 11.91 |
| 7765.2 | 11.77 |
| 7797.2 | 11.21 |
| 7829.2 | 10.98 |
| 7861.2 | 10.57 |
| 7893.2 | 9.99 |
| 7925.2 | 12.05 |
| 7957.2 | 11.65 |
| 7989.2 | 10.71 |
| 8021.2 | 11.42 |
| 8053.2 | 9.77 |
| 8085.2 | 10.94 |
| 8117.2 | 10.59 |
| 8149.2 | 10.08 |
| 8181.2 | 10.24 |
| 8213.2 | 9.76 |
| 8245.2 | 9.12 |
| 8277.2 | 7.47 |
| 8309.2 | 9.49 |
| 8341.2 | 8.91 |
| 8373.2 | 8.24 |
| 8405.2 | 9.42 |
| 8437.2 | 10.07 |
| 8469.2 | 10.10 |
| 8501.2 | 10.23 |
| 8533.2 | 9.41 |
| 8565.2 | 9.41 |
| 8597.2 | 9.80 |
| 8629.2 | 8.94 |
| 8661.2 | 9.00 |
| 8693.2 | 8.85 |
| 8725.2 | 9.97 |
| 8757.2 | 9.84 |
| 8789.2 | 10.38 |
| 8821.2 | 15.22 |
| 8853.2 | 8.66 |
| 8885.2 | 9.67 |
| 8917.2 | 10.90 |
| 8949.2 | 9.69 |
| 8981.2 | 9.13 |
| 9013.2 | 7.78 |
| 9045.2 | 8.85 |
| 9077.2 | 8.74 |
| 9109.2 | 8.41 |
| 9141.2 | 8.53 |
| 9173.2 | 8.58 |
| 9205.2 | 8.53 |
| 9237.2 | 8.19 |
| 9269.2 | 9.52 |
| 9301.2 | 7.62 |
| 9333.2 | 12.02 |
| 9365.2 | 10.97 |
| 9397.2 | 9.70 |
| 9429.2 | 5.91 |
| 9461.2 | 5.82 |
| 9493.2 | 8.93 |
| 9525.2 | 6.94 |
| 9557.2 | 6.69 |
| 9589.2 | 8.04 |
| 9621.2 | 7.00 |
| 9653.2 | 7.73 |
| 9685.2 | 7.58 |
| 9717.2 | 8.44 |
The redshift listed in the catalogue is 1.71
